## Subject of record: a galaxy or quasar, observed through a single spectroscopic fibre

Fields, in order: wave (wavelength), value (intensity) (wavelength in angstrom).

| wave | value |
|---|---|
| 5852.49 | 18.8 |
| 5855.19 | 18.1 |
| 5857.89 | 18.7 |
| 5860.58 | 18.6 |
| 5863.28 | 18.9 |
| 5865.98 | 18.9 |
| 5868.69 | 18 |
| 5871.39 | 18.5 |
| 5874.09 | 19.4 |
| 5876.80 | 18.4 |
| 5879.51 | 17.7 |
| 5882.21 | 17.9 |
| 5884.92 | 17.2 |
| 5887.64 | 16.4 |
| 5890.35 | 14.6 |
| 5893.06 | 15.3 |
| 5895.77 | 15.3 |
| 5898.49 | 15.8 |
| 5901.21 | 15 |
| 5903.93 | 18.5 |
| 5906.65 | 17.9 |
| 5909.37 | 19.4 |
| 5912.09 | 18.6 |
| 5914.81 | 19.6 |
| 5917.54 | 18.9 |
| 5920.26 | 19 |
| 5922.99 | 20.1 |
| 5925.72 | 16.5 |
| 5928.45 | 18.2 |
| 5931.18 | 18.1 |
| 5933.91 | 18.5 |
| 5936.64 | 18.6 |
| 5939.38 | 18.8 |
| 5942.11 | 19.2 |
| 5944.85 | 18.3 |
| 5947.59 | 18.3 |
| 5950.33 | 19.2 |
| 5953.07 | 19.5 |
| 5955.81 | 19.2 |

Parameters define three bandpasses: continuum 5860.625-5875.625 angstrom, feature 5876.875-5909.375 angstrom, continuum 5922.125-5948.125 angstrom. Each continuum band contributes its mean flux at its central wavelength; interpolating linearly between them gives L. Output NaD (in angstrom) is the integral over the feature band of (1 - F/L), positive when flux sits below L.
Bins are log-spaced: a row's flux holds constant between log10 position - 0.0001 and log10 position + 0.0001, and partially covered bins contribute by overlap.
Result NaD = 3.33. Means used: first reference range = 18.7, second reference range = 18.4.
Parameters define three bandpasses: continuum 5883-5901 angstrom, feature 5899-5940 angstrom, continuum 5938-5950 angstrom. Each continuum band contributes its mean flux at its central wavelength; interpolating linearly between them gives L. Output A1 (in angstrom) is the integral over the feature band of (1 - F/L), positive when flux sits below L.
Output -2.40 angstrom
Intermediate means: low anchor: 15.8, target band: 18.3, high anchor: 18.7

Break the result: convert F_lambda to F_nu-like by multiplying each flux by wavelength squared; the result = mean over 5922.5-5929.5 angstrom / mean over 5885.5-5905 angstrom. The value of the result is 1.1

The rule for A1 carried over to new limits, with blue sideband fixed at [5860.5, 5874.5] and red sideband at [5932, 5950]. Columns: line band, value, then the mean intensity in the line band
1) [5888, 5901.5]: 2.4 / 15.3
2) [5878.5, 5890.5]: 1.1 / 17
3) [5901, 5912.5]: 0.3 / 18.1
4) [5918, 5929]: 0.1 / 18.5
